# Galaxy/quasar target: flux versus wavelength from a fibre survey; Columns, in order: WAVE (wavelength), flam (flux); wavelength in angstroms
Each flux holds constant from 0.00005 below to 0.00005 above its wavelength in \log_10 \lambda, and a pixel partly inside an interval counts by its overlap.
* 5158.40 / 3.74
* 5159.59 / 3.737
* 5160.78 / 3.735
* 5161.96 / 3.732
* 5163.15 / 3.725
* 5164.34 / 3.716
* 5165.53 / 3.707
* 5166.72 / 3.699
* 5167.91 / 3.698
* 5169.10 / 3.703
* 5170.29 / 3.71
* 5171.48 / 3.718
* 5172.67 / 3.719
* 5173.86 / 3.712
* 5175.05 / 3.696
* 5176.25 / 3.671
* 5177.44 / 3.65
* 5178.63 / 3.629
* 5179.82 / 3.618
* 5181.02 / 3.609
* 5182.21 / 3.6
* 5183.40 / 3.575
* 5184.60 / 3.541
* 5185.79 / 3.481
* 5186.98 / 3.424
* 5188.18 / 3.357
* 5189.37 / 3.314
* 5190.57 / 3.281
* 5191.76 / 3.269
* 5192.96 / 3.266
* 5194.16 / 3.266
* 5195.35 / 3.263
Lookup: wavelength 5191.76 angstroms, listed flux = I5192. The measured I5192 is 3.269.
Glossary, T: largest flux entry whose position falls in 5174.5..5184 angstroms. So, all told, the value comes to 3.696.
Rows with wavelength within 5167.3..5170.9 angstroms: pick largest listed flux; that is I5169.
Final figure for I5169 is 3.71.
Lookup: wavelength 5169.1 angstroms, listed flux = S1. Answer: 3.703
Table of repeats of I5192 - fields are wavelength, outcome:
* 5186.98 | 3.424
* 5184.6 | 3.541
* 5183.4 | 3.575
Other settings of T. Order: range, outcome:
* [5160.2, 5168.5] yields 3.735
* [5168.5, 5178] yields 3.719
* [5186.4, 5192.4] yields 3.424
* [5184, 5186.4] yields 3.541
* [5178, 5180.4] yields 3.629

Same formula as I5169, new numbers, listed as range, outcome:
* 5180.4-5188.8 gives 3.609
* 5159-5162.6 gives 3.737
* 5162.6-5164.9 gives 3.725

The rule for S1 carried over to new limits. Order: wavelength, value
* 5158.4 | 3.74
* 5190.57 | 3.281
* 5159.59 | 3.737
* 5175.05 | 3.696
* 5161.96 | 3.732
